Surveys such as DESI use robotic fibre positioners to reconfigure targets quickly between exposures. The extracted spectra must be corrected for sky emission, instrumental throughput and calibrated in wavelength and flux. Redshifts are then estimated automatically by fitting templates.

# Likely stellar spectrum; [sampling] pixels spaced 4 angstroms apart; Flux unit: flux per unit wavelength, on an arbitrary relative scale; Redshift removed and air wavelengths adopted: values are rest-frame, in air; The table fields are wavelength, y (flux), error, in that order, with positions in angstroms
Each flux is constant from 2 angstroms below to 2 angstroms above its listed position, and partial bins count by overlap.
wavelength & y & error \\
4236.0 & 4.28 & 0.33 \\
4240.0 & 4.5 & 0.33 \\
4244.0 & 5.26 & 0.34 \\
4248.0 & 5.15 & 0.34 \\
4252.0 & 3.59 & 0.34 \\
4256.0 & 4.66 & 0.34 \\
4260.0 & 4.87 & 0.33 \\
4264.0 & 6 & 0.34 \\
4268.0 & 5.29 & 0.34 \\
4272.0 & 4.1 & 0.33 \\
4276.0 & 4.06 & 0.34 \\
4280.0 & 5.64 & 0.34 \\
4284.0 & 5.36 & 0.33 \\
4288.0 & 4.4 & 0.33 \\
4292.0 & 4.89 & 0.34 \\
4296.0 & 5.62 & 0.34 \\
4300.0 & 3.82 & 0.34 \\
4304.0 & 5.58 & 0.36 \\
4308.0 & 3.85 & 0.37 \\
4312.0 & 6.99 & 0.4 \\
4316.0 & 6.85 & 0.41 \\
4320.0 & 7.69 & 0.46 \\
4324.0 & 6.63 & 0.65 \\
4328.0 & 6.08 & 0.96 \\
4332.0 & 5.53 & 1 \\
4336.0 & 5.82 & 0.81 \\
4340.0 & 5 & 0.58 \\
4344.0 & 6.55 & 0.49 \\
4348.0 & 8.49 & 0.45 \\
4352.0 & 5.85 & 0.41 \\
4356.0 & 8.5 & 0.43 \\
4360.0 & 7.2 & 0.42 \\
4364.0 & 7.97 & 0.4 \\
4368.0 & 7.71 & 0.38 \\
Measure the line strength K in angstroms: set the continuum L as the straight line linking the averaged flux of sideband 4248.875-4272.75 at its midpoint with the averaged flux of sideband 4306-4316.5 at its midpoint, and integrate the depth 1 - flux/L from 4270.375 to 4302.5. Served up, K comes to 3.23 angstroms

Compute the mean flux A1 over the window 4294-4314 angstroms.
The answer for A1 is 5.17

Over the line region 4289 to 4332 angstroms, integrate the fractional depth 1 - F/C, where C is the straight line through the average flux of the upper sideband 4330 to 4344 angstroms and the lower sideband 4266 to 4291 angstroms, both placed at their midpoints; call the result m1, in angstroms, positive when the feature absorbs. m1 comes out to -4.0 angstroms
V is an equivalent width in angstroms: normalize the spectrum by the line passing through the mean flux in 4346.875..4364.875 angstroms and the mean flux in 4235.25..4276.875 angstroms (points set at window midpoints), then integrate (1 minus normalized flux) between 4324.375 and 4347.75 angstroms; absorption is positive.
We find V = 3.1 angstroms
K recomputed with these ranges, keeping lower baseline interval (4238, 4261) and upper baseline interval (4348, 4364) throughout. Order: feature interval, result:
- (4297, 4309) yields 3.0 angstroms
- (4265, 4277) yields 1.3 angstroms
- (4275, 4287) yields 1.0 angstroms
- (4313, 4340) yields 1.2 angstroms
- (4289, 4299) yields 1.4 angstroms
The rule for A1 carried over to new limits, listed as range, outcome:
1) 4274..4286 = 5.02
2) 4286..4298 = 4.97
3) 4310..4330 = 6.85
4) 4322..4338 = 6.02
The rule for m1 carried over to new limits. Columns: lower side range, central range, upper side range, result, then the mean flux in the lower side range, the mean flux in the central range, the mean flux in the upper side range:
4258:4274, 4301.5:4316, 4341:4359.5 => 1.3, 5.07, 5.61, 7.21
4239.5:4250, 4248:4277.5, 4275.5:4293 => 1.7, 5.04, 4.7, 4.94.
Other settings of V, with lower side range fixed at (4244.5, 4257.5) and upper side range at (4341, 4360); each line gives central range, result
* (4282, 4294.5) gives 1.4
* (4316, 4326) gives -1.1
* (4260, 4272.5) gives -0.7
